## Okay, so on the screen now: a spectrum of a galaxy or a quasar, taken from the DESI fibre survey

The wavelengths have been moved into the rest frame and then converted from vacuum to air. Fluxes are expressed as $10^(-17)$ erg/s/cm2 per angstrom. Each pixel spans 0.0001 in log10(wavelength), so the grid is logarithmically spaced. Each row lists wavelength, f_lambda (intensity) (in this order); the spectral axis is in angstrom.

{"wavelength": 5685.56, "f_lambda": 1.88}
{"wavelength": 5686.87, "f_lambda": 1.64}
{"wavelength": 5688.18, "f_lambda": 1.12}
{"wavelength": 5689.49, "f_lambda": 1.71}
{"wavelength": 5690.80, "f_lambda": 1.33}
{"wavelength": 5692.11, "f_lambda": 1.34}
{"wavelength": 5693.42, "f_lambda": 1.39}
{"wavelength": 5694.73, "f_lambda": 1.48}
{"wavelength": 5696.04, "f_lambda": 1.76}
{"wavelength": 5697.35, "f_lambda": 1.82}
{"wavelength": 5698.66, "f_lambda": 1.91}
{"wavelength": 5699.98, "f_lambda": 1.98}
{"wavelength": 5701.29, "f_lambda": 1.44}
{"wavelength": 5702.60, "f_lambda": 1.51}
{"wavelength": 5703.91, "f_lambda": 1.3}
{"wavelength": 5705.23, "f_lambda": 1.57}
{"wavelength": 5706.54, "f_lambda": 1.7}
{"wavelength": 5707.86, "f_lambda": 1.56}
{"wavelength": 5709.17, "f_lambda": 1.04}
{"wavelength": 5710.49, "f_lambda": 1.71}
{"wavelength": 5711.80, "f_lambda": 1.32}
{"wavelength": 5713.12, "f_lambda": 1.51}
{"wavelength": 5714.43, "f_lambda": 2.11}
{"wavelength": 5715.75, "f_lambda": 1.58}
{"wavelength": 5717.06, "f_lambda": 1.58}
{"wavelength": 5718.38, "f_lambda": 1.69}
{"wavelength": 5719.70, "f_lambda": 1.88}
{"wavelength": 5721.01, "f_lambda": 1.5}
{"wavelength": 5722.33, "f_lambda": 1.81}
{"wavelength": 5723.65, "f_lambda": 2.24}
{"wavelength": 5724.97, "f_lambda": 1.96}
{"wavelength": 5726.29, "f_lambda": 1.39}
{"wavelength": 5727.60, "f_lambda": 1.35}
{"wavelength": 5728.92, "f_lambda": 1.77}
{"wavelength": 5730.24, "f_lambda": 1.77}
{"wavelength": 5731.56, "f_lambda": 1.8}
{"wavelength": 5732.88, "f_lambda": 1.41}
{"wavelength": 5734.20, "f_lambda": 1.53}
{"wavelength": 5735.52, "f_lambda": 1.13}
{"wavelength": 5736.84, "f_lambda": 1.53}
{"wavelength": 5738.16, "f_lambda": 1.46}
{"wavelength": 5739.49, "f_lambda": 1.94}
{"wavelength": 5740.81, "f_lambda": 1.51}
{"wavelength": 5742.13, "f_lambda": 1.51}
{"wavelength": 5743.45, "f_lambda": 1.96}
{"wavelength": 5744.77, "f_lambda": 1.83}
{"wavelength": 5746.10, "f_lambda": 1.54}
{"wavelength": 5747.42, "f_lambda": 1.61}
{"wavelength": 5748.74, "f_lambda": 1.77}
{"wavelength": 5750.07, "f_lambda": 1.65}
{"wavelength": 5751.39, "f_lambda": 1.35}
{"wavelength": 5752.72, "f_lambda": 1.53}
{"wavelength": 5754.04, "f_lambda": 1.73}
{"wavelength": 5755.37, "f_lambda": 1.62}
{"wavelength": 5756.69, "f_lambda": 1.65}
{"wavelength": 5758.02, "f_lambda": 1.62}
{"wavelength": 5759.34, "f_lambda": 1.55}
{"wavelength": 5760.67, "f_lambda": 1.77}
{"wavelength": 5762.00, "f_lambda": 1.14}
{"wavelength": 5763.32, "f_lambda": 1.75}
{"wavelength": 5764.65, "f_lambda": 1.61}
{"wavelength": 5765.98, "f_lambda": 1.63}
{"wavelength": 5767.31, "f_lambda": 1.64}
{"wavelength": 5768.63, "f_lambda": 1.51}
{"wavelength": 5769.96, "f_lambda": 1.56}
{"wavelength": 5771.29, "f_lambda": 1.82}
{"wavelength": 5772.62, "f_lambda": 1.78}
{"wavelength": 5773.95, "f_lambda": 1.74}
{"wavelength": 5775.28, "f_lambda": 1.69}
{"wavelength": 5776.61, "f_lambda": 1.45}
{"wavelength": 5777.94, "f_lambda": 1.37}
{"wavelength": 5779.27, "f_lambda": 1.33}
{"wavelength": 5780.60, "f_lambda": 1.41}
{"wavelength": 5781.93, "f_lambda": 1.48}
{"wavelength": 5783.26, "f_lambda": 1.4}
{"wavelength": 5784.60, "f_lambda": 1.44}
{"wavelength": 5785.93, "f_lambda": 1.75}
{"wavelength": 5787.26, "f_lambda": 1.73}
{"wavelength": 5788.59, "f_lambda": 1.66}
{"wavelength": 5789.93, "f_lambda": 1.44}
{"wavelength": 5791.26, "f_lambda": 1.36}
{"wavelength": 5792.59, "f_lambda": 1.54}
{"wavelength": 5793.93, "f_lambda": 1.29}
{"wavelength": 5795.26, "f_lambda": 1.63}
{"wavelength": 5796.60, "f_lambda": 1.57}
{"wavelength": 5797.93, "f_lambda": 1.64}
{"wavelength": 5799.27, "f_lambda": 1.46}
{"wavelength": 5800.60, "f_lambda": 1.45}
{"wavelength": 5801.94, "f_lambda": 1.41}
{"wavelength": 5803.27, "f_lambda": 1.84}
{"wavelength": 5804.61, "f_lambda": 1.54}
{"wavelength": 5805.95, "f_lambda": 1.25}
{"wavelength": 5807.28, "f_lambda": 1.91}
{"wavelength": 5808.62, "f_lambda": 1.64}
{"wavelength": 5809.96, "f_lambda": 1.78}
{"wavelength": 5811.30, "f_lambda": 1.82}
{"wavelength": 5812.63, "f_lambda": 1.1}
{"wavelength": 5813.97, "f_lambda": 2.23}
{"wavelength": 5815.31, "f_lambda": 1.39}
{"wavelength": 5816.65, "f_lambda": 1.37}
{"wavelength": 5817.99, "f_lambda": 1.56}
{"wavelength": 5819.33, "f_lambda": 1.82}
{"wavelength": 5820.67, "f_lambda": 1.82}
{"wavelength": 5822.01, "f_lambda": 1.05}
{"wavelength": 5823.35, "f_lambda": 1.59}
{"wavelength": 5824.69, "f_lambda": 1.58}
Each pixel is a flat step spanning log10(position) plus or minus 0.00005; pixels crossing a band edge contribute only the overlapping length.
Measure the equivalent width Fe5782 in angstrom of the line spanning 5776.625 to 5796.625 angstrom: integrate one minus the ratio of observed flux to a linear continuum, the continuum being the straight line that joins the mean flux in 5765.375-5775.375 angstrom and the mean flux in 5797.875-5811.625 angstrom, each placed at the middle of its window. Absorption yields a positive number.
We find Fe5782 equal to 1.8 angstrom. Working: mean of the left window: 1.67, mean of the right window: 1.61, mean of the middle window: 1.49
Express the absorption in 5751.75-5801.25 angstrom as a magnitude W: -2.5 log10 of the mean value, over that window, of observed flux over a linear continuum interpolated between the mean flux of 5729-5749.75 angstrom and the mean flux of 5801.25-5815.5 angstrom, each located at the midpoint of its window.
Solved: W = 0.05 mag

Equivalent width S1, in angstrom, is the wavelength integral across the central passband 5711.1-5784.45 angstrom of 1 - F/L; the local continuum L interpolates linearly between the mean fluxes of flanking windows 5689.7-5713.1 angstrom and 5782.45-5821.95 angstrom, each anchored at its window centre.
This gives -2.7 angstrom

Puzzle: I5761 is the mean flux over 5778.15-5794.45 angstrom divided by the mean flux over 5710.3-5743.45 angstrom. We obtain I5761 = 0.9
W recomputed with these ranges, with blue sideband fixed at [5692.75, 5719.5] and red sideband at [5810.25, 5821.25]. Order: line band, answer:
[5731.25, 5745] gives 0.017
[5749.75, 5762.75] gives 0.041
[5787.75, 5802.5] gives 0.095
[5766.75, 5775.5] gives -0.034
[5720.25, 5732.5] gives -0.076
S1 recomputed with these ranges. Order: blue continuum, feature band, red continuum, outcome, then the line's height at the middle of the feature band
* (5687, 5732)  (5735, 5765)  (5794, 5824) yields 0.01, 1.6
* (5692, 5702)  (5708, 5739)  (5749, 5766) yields 0.25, 1.63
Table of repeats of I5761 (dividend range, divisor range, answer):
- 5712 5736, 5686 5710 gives 1.08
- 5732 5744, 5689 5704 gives 0.98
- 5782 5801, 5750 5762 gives 0.97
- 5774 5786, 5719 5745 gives 0.89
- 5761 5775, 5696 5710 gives 1.02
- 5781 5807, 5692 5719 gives 0.96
